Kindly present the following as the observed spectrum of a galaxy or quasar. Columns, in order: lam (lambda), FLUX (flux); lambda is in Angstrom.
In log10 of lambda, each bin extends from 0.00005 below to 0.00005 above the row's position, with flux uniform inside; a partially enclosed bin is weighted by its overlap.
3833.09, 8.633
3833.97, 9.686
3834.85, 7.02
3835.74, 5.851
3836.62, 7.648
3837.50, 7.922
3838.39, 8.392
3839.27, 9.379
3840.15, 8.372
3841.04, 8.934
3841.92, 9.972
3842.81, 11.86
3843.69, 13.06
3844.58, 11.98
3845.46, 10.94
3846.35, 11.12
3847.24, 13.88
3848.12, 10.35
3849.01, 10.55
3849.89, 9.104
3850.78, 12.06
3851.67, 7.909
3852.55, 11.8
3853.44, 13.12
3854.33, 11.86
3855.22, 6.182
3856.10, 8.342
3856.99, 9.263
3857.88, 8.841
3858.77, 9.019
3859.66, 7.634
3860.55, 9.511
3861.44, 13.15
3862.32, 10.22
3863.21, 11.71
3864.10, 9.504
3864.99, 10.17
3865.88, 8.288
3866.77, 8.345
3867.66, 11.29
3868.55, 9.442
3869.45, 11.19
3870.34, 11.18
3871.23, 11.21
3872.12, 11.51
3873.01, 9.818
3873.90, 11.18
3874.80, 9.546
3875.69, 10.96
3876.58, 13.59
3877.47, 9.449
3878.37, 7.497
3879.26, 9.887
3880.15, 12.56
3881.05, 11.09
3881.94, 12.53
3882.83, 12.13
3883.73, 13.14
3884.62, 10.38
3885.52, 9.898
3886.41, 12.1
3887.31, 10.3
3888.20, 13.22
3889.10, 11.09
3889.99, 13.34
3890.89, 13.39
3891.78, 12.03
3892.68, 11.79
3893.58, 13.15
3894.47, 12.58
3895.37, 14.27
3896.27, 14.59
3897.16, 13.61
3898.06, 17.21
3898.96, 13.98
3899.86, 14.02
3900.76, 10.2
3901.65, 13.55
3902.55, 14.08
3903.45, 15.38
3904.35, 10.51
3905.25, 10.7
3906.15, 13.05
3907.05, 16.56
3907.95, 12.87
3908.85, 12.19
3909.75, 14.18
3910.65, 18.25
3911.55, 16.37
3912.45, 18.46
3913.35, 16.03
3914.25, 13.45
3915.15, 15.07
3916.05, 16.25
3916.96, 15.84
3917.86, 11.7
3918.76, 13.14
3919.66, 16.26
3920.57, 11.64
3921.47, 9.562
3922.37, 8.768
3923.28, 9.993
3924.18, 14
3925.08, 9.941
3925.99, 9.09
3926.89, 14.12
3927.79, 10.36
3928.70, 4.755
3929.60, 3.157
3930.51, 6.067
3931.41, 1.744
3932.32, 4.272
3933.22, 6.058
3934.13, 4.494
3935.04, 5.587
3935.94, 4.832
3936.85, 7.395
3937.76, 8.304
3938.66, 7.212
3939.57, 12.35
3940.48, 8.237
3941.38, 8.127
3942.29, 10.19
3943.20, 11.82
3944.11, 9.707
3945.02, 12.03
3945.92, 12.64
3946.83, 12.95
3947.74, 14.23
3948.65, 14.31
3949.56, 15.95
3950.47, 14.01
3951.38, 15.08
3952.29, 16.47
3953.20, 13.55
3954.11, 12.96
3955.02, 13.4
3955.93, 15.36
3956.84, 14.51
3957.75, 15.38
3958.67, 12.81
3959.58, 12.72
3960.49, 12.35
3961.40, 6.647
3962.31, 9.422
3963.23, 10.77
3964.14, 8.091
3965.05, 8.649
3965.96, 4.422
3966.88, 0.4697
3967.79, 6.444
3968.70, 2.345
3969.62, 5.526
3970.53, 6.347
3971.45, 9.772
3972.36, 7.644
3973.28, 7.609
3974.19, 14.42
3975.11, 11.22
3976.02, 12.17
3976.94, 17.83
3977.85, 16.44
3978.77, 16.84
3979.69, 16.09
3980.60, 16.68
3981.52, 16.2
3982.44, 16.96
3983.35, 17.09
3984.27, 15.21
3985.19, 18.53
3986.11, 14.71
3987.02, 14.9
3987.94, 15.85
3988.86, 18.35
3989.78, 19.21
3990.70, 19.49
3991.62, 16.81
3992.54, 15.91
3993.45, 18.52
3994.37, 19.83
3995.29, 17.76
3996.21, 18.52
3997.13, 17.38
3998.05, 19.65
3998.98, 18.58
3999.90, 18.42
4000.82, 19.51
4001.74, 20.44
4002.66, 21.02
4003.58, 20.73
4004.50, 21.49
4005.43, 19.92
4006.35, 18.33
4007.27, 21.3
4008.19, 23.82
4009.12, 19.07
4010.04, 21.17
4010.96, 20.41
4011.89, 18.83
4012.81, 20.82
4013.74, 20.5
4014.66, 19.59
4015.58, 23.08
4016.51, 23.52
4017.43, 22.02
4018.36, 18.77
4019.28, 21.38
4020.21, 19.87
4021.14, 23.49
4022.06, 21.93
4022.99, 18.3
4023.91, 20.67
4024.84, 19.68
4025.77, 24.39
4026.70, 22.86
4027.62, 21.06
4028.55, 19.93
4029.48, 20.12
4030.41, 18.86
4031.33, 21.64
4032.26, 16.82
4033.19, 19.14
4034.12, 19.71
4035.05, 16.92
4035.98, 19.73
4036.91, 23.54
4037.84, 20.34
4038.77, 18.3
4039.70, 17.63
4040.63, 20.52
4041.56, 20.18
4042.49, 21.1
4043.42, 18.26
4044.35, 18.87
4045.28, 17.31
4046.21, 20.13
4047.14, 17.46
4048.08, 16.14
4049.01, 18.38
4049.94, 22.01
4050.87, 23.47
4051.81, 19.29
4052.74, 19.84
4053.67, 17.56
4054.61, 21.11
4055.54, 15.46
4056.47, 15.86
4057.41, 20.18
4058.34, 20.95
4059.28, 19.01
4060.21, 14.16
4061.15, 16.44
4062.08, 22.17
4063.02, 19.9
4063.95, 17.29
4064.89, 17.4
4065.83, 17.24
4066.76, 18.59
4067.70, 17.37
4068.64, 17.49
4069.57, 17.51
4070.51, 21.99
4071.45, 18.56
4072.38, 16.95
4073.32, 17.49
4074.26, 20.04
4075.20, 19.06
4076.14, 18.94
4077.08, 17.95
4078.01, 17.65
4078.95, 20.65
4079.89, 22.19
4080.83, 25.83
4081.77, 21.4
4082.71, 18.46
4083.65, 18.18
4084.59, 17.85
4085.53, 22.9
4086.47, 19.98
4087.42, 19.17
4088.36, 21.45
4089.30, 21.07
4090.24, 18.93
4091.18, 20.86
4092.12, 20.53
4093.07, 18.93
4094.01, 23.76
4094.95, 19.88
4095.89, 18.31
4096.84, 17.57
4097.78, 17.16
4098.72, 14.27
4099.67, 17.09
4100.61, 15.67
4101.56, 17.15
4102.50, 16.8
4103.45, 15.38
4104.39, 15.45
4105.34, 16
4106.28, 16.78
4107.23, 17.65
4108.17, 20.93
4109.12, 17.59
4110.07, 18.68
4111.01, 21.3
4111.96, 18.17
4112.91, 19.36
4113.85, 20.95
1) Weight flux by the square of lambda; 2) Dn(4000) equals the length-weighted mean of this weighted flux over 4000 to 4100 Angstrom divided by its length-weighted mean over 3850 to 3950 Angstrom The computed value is 1.89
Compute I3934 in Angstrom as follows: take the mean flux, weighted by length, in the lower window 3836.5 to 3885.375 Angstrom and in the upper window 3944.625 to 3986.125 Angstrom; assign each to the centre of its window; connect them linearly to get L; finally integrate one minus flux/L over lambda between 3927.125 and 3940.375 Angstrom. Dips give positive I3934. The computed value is 6.0 Angstrom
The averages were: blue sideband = 10.4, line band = 6.37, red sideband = 12.3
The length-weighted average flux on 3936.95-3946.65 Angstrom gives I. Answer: 10.1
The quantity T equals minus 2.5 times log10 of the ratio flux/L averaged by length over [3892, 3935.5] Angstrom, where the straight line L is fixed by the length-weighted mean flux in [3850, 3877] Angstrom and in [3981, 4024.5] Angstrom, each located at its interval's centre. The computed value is 0.12 mag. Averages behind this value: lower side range 10.2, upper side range 19.3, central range 11.9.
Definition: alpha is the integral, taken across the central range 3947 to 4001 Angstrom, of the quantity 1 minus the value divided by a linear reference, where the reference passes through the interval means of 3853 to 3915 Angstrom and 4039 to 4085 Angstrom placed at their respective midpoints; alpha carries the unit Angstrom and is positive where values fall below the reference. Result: 6.1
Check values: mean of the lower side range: 11.9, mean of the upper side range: 19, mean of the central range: 13.8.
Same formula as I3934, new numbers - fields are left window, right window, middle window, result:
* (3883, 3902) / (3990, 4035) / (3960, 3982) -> 9.29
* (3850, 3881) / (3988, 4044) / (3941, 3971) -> 9.47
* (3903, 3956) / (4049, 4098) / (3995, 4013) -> -4.99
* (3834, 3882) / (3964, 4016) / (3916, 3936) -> 5.97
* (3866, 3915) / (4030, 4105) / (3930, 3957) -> 7.64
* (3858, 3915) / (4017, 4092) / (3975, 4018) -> -3.96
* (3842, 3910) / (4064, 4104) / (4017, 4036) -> -3.95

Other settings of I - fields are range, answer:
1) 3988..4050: 19.8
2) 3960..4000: 13.5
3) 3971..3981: 13.3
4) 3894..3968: 11.5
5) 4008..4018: 21.1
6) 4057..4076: 18.5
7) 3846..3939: 11.1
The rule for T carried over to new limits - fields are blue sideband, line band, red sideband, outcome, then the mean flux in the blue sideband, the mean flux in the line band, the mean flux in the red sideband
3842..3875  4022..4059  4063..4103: -0.13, 10.4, 19.6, 19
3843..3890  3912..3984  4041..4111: 0.24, 10.7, 11.1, 18.8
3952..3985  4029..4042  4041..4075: -0.15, 11.7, 19.5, 18.7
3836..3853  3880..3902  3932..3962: -0.19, 10.2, 12.6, 11.1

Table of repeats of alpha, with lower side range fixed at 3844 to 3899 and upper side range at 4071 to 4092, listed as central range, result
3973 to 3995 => -0.5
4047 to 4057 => -0.1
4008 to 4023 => -3.4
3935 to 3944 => 3.5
